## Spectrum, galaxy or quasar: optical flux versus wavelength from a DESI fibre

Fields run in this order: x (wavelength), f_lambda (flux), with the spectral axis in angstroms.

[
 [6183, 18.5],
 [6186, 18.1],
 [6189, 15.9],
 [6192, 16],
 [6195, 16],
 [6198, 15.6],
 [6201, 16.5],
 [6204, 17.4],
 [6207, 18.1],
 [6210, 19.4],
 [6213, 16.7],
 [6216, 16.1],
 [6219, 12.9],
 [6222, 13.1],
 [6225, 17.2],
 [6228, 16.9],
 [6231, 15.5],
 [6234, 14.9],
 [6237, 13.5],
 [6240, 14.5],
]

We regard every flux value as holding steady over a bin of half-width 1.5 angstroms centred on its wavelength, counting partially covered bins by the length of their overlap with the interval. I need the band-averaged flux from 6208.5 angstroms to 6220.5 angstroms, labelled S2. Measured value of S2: 16.3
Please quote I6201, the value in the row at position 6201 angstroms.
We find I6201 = 16.5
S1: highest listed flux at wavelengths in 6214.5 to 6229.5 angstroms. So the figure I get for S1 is 17.2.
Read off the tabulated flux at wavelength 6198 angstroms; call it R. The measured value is 15.6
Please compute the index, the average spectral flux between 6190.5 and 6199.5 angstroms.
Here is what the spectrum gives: 15.9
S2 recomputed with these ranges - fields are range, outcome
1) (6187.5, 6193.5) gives 16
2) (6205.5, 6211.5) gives 18.8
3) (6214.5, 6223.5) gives 14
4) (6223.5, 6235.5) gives 16.1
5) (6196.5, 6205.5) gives 16.5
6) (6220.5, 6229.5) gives 15.7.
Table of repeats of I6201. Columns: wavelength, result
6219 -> 12.9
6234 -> 14.9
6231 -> 15.5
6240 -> 14.5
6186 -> 18.1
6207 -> 18.1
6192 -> 16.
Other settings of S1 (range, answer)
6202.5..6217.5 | 19.4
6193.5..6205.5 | 17.4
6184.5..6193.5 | 18.1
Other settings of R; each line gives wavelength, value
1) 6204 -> 17.4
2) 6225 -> 17.2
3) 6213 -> 16.7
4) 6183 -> 18.5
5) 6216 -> 16.1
